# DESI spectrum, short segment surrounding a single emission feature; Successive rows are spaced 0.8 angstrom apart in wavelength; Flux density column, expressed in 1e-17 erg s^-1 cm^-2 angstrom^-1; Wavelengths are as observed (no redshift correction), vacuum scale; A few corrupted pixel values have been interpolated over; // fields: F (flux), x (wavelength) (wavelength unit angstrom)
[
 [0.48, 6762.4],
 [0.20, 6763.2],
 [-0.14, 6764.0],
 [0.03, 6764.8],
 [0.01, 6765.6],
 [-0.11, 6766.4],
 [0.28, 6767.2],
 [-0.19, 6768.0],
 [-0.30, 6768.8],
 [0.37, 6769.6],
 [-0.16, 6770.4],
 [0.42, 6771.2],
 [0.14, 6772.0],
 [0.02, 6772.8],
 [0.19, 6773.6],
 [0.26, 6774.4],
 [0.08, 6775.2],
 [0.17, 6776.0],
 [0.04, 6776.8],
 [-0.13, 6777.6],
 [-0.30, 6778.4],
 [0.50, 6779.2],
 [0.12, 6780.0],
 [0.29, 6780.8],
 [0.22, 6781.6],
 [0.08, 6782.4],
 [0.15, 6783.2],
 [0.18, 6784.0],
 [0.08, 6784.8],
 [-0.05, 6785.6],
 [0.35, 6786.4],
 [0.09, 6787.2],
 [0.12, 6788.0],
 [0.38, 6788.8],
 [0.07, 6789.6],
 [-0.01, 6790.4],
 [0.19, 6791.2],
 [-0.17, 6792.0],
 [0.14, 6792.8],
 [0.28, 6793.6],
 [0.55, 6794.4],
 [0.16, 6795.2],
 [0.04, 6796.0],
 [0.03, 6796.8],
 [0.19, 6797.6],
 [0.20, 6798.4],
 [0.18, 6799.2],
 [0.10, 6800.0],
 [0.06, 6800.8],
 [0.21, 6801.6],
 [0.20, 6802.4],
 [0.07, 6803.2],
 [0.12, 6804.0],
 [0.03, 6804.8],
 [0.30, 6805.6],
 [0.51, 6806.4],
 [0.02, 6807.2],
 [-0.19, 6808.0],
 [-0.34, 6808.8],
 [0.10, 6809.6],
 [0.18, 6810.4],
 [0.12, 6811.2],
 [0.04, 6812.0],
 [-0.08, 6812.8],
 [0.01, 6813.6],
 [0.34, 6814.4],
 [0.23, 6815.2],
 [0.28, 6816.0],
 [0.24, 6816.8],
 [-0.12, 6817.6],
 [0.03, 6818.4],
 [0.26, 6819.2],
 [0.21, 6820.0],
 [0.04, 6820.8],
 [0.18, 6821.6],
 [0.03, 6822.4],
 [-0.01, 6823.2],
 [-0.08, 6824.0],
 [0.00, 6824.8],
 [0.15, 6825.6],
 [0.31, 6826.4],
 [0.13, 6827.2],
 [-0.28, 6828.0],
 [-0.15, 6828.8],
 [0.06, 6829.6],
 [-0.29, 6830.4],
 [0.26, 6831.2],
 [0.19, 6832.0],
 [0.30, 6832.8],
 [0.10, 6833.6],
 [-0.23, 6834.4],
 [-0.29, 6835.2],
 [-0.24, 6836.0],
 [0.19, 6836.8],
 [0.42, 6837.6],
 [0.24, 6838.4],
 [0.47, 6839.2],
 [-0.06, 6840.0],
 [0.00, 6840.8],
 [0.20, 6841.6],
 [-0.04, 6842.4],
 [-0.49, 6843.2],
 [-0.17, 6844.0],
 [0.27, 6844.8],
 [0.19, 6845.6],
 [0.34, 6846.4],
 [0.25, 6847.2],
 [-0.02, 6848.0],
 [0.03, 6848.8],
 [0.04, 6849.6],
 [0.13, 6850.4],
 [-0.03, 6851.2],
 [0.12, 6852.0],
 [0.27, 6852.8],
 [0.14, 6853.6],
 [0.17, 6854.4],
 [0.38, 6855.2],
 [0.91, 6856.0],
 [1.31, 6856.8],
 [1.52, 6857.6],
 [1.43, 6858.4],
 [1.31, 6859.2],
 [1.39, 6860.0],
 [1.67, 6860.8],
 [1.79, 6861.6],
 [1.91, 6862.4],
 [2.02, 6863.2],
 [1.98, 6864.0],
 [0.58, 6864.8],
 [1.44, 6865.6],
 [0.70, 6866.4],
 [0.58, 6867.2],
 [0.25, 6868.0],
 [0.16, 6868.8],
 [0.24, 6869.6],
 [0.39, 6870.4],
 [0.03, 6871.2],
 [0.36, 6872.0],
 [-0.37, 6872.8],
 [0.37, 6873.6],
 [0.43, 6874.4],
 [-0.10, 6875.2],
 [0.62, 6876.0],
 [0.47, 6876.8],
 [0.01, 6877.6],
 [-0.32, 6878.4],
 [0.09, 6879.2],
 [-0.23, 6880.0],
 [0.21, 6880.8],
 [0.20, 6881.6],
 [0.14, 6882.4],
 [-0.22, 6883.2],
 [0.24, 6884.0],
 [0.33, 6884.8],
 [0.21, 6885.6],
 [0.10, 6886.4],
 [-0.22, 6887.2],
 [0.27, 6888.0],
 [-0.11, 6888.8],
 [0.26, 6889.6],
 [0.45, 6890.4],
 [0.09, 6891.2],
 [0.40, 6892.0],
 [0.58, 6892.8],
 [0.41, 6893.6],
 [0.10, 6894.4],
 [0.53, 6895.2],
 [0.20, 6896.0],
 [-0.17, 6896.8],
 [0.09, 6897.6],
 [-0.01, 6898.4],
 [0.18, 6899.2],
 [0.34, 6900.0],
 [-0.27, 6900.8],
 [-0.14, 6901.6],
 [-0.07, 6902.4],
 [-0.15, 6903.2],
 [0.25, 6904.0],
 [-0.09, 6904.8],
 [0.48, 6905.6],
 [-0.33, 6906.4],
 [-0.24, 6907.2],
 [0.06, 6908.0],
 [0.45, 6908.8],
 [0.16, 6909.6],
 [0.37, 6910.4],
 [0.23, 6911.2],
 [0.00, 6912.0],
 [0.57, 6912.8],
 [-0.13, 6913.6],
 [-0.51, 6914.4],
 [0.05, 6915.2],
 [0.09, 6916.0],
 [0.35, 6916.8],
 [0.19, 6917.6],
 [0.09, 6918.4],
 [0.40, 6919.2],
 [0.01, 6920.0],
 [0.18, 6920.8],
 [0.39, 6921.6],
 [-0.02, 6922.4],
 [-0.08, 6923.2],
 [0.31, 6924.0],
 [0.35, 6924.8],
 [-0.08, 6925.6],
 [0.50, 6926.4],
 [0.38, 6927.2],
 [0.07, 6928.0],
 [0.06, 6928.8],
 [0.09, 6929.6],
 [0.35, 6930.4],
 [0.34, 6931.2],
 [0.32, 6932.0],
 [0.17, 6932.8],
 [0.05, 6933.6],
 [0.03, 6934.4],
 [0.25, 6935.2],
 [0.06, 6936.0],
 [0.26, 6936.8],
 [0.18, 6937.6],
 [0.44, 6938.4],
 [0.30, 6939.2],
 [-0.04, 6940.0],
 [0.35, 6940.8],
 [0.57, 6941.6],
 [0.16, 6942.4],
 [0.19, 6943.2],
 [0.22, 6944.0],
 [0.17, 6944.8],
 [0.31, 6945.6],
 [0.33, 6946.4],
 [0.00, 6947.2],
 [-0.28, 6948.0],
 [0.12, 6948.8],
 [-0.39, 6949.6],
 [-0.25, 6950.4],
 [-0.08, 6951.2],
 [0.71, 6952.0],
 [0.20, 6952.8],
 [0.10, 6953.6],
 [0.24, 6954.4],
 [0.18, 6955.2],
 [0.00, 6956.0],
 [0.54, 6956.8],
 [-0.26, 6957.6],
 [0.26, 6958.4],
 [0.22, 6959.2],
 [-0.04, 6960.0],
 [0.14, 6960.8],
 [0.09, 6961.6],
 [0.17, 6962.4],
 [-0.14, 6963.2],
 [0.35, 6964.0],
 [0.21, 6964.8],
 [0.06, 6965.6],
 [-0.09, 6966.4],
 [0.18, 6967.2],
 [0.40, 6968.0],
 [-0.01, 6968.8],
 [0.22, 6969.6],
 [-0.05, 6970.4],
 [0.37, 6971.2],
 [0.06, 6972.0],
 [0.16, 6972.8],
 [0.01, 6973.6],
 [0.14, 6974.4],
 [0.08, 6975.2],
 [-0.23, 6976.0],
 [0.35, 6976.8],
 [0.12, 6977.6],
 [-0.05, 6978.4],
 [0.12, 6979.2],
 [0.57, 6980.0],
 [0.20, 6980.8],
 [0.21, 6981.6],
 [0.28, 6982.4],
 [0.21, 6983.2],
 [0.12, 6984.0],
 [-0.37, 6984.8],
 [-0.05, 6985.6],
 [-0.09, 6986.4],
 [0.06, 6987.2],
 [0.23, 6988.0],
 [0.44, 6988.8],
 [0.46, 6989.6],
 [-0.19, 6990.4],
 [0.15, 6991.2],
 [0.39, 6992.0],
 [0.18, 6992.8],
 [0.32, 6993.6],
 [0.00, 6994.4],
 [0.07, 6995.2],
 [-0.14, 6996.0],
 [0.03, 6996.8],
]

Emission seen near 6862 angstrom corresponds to [O II] 3727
